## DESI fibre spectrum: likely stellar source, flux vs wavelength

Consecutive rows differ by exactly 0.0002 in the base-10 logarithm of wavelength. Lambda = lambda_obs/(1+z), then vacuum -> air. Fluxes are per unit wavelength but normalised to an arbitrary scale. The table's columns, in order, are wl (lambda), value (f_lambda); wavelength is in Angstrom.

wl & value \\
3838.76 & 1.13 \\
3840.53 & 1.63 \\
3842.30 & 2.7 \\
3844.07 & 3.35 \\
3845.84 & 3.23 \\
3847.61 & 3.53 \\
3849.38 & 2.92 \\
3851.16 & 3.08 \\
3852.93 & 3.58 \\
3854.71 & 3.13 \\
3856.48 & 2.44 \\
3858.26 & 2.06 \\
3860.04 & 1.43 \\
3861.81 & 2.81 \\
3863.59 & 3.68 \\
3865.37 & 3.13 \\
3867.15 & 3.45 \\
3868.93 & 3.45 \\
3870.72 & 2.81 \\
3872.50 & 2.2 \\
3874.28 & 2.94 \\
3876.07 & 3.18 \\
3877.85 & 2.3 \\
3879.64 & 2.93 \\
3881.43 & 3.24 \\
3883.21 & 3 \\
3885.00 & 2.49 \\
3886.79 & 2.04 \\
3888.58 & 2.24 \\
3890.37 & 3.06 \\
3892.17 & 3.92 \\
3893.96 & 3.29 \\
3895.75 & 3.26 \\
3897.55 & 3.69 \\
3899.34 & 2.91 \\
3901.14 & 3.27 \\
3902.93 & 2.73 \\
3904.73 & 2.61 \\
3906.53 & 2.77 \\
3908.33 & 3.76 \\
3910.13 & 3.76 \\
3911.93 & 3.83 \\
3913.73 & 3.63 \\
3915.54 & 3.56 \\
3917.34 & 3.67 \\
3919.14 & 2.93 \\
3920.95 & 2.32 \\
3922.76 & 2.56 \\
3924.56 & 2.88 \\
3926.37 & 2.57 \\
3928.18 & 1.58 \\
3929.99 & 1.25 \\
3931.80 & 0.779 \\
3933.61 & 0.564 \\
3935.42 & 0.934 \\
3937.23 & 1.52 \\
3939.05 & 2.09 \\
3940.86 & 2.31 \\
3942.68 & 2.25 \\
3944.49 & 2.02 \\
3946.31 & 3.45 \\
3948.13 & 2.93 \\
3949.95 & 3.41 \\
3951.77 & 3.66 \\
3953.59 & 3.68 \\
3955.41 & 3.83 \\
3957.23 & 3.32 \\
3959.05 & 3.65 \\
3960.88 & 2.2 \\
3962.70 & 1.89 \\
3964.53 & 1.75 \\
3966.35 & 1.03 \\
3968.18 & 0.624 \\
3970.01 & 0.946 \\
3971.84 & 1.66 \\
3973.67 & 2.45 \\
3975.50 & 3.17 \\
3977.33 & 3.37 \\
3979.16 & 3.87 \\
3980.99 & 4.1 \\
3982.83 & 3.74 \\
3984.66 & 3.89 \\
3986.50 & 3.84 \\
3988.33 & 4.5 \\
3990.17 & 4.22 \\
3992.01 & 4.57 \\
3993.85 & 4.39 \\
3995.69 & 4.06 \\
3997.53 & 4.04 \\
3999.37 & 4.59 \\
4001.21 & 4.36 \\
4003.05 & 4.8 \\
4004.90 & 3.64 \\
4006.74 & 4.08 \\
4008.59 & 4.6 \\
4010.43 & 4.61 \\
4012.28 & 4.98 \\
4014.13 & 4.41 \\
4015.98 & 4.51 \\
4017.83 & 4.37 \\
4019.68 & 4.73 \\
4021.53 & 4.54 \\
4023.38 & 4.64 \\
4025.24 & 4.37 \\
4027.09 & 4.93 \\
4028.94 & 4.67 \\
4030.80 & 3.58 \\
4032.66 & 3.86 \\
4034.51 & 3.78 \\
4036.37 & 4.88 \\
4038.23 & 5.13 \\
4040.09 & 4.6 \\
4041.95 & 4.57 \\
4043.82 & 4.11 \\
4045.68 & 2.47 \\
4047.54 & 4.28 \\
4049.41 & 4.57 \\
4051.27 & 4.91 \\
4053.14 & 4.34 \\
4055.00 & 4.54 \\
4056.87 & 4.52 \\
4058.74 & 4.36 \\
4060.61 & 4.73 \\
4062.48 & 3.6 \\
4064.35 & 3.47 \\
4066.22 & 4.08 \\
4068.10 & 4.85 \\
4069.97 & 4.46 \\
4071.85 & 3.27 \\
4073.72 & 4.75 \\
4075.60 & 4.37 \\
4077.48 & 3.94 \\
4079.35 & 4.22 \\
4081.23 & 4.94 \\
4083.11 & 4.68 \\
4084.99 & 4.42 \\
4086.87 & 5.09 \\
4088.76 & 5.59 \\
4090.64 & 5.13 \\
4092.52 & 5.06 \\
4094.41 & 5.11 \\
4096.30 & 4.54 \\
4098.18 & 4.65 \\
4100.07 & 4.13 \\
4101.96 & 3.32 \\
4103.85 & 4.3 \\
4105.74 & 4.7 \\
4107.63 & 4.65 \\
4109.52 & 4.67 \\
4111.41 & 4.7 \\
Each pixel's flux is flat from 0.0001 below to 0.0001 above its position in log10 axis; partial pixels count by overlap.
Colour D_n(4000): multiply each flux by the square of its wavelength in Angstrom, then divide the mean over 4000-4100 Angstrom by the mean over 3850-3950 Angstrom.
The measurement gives 1.75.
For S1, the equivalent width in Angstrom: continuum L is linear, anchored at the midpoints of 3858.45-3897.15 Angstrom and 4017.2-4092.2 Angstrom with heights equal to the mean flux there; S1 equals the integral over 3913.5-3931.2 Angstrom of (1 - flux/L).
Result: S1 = 3.5 Angstrom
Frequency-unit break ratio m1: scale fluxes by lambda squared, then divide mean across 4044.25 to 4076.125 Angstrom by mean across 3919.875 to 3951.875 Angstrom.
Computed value 2.1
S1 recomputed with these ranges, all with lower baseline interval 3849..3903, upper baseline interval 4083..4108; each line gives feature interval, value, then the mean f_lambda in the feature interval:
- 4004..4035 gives -2.41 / 4.38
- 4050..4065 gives 0.12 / 4.33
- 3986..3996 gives -1.18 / 4.29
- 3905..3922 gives -0.53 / 3.32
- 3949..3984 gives 8.44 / 2.76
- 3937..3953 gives 3.62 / 2.69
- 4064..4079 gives 1.01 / 4.18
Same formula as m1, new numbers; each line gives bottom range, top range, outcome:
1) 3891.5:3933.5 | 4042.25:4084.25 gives 1.59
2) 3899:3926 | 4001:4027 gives 1.51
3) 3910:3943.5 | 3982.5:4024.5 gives 1.95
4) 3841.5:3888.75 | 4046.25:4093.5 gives 1.73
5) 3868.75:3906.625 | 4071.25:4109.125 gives 1.73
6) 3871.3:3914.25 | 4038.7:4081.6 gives 1.52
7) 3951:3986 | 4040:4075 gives 1.58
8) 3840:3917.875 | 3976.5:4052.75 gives 1.52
